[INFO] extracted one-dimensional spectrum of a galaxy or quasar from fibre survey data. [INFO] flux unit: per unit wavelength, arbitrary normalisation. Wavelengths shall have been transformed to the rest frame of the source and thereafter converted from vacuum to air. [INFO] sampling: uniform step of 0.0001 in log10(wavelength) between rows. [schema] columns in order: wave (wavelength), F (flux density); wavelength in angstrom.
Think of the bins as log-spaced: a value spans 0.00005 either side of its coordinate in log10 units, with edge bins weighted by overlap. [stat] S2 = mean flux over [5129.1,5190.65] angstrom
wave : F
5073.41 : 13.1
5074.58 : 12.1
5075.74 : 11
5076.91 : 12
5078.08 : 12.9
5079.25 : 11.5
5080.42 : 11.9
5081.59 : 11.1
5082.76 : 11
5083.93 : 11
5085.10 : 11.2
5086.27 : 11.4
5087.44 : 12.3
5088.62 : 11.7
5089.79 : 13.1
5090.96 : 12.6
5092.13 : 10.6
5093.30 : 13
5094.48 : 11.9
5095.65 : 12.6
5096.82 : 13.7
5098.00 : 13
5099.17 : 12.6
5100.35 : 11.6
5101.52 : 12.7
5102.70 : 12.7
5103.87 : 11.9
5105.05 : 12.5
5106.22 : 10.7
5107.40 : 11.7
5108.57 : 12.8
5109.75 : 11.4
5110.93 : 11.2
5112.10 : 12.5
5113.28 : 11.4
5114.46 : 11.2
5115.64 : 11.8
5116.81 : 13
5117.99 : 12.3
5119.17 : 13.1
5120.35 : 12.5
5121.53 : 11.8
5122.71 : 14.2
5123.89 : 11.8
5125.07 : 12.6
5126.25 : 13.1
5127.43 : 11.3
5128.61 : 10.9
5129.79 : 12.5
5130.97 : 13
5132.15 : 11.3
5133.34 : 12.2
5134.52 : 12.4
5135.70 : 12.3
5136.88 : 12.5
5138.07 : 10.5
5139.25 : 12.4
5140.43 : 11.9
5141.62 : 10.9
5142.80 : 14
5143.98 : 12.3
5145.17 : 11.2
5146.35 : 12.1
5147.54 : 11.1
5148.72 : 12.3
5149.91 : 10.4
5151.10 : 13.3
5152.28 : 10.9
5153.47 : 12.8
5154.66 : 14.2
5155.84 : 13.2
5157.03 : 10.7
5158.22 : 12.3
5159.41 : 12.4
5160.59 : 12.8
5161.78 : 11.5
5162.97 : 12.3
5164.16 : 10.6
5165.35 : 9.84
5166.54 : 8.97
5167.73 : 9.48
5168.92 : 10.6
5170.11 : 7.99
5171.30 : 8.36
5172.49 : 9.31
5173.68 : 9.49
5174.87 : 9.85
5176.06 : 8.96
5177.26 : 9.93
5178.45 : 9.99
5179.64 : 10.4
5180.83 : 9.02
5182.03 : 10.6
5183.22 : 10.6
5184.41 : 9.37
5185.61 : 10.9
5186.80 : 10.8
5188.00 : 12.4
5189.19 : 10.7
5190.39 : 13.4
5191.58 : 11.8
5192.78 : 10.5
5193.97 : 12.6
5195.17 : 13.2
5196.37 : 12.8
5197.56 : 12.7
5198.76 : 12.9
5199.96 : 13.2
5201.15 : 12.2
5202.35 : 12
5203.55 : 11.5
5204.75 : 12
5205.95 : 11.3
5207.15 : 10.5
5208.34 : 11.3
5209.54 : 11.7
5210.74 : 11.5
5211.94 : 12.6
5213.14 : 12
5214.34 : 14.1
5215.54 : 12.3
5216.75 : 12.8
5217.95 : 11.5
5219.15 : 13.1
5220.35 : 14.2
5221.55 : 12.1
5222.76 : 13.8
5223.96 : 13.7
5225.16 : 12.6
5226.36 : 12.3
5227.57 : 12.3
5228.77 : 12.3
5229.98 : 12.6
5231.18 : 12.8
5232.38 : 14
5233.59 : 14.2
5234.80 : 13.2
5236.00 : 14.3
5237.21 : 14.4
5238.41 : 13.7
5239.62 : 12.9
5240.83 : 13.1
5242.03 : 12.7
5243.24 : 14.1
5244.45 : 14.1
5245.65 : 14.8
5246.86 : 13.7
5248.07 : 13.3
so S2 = 11.2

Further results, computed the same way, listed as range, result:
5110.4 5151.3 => 12.1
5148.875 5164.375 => 12.1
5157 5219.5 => 11.2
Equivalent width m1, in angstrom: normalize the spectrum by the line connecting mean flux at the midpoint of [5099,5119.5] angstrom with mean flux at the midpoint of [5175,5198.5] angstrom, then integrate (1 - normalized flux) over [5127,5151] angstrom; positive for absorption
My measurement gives -0.48 angstrom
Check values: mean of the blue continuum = 12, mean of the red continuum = 11.1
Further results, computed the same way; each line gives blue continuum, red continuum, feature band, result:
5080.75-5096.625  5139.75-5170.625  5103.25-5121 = -0.4 angstrom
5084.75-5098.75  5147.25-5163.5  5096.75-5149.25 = 0.4 angstrom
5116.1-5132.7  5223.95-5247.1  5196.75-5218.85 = 1.7 angstrom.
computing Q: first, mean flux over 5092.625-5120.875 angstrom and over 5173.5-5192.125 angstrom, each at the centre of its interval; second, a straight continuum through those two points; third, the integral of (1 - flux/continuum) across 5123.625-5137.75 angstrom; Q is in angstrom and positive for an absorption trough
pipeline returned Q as -0.53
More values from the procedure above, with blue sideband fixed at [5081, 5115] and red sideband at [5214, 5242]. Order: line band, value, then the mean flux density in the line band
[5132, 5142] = 0.4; 11.9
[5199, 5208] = 0.7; 11.8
